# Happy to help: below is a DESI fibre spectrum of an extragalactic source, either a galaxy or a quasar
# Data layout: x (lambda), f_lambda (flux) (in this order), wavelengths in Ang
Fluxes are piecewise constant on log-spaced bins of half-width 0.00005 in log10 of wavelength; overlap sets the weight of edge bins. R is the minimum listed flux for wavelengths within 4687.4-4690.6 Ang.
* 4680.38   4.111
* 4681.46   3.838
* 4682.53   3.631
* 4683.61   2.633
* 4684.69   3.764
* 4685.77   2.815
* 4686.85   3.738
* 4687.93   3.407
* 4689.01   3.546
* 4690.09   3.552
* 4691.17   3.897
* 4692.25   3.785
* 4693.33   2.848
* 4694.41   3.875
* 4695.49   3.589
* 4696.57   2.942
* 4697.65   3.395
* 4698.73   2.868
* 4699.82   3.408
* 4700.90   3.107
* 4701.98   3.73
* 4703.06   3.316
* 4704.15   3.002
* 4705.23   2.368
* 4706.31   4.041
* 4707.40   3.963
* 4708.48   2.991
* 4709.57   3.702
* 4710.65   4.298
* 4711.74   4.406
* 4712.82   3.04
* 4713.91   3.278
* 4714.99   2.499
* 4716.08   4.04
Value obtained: 3.407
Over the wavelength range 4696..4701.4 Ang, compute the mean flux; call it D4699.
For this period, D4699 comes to 3.15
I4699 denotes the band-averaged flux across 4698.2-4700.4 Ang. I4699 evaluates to 3.13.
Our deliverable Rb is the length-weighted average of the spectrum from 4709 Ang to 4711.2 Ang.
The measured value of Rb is 3.98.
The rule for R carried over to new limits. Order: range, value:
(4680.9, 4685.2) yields 2.633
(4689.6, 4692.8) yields 3.552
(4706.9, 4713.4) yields 2.991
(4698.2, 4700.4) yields 2.868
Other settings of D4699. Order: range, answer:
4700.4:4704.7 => 3.29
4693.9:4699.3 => 3.33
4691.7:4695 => 3.51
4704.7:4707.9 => 3.45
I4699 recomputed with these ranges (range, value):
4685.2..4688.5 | 3.32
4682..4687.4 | 3.31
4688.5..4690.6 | 3.55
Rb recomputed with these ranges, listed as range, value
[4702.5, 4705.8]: 2.91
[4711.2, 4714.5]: 3.56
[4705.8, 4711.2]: 3.79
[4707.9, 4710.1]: 3.35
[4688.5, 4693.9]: 3.53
